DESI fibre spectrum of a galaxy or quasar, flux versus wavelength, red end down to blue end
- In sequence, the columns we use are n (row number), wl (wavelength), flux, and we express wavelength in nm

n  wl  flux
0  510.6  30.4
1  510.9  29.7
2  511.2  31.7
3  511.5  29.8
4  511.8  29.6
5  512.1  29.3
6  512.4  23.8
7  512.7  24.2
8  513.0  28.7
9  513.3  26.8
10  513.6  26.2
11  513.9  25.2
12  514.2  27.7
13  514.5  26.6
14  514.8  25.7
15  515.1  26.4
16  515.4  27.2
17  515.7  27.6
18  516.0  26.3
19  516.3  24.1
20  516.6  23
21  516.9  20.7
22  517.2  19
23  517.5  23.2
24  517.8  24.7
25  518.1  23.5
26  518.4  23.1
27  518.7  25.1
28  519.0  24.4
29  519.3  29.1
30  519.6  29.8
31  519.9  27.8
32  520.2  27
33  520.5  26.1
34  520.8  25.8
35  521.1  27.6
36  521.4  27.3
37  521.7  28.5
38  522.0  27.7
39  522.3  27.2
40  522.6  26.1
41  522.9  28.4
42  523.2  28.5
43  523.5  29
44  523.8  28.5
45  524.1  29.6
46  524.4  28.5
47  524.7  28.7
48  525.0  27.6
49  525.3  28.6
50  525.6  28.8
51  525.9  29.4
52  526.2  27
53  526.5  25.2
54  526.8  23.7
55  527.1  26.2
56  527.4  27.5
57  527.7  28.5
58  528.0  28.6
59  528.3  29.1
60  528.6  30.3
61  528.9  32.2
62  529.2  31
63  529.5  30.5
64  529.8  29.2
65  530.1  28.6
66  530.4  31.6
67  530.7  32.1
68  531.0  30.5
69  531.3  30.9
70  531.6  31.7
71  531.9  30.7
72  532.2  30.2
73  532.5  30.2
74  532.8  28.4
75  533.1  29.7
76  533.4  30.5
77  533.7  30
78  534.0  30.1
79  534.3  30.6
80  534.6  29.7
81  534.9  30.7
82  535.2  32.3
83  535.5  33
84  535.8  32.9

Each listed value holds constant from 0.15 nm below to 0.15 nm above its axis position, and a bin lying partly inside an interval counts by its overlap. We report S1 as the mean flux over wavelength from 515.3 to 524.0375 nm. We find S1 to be 26.1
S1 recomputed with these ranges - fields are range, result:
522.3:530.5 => 28.5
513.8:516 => 26.6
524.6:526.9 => 27.4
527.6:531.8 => 30.4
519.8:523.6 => 27.4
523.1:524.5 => 28.8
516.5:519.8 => 24.2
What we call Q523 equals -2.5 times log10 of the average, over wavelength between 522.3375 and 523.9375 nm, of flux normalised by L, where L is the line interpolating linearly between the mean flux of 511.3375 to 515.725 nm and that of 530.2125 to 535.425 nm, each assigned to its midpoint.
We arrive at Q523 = 0.03 mag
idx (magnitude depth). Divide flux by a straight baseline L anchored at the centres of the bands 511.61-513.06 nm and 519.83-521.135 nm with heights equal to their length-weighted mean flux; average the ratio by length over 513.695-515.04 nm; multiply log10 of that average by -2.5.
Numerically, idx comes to 0.03 mag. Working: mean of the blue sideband 27.1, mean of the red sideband 26.7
